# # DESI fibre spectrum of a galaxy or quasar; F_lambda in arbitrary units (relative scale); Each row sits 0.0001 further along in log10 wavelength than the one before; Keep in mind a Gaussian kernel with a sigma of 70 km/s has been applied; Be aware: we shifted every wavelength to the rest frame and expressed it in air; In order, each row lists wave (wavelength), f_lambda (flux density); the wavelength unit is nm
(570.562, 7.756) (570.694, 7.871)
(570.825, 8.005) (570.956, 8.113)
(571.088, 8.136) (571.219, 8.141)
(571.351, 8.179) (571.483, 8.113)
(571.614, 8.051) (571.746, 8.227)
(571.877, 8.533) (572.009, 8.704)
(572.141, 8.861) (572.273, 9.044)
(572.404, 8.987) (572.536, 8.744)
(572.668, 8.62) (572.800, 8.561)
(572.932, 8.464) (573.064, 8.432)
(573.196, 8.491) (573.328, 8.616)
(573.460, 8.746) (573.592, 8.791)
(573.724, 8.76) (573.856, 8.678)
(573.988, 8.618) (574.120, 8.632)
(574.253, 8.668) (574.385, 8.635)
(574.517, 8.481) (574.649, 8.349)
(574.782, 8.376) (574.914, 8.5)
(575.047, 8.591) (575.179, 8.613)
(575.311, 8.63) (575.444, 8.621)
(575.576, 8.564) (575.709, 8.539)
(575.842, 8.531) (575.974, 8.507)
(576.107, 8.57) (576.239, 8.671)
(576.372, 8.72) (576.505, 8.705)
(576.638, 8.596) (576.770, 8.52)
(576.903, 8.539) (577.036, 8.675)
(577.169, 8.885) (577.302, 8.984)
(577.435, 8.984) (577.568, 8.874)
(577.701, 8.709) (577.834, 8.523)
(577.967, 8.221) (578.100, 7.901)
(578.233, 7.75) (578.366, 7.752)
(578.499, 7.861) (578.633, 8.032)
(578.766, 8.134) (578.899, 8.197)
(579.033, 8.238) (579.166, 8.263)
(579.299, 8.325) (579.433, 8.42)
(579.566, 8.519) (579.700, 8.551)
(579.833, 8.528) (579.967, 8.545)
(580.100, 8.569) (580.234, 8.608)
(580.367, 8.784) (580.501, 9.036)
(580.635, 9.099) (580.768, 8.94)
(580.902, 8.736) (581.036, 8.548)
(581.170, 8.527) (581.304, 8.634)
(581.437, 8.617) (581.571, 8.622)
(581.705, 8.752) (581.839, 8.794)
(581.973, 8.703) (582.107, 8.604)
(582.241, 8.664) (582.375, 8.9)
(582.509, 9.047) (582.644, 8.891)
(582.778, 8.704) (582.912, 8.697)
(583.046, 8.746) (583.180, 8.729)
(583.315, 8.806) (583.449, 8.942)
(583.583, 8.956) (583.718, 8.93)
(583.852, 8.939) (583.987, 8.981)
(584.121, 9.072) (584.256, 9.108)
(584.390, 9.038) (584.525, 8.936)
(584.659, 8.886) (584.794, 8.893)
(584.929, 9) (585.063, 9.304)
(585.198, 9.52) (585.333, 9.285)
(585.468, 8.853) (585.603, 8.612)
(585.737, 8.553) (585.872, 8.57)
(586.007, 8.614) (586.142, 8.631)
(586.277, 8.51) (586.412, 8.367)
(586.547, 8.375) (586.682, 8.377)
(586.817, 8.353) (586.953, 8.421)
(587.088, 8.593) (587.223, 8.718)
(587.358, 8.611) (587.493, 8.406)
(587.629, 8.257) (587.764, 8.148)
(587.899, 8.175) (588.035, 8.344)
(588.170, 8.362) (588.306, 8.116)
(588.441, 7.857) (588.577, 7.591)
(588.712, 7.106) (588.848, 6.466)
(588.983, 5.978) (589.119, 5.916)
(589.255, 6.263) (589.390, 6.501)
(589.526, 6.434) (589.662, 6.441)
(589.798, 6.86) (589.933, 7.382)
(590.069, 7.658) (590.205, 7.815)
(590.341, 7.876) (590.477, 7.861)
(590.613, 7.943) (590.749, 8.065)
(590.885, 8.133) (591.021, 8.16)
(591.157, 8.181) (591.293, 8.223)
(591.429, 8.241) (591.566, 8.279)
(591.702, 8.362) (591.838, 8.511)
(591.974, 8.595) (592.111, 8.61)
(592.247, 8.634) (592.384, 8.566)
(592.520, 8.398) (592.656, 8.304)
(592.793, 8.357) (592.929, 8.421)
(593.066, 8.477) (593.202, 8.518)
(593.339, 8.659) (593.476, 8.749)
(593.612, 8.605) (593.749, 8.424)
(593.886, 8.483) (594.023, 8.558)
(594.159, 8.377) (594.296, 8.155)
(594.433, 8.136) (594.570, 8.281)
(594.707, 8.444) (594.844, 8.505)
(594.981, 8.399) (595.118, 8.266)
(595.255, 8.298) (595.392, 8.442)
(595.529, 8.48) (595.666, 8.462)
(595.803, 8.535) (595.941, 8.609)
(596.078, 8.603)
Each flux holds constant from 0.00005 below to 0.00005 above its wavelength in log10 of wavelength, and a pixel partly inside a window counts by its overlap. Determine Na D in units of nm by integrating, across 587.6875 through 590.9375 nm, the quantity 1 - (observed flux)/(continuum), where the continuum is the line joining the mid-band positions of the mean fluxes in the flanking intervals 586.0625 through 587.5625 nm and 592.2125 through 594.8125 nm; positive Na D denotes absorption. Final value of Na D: 0.42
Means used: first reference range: 8.49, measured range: 7.39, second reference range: 8.45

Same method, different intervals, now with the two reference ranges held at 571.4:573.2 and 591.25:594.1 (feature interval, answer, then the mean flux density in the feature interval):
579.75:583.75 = -0.11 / 8.75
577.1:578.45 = 0.01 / 8.45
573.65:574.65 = -0.01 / 8.63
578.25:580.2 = 0.06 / 8.27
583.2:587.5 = -0.14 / 8.79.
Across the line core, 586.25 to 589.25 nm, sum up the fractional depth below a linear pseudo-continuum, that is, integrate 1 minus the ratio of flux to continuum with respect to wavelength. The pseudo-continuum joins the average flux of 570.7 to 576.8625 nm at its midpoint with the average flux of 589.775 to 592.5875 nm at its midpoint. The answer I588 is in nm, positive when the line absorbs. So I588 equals 0.11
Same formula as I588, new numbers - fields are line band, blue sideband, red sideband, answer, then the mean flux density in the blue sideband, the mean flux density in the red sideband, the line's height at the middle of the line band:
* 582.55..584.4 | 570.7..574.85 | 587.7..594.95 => -0.160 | 8.5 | 7.96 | 8.19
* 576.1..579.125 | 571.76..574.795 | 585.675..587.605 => 0.057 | 8.64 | 8.5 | 8.59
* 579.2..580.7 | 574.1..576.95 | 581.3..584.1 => 0.015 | 8.57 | 8.8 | 8.71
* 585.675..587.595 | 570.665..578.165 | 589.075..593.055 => -0.112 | 8.54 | 7.85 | 8.03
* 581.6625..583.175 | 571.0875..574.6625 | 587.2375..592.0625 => -0.131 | 8.56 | 7.7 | 8.07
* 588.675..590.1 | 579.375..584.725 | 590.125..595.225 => 0.315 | 8.78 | 8.34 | 8.47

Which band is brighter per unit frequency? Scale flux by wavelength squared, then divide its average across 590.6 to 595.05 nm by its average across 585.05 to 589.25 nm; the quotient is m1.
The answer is 1.05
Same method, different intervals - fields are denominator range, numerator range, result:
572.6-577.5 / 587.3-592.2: 0.94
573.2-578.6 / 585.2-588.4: 1.03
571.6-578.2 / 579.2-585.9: 1.05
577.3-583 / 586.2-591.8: 0.94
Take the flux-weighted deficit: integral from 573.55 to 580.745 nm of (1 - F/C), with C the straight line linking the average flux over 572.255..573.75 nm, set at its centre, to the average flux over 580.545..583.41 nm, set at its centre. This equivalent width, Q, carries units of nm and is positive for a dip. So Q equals 0.15 nm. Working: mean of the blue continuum 8.68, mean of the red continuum 8.75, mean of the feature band 8.53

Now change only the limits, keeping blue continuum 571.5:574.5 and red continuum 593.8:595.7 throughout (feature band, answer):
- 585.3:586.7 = -0.02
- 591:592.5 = 0.00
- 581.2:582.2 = -0.02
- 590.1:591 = 0.05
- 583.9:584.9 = -0.06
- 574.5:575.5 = 0.01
